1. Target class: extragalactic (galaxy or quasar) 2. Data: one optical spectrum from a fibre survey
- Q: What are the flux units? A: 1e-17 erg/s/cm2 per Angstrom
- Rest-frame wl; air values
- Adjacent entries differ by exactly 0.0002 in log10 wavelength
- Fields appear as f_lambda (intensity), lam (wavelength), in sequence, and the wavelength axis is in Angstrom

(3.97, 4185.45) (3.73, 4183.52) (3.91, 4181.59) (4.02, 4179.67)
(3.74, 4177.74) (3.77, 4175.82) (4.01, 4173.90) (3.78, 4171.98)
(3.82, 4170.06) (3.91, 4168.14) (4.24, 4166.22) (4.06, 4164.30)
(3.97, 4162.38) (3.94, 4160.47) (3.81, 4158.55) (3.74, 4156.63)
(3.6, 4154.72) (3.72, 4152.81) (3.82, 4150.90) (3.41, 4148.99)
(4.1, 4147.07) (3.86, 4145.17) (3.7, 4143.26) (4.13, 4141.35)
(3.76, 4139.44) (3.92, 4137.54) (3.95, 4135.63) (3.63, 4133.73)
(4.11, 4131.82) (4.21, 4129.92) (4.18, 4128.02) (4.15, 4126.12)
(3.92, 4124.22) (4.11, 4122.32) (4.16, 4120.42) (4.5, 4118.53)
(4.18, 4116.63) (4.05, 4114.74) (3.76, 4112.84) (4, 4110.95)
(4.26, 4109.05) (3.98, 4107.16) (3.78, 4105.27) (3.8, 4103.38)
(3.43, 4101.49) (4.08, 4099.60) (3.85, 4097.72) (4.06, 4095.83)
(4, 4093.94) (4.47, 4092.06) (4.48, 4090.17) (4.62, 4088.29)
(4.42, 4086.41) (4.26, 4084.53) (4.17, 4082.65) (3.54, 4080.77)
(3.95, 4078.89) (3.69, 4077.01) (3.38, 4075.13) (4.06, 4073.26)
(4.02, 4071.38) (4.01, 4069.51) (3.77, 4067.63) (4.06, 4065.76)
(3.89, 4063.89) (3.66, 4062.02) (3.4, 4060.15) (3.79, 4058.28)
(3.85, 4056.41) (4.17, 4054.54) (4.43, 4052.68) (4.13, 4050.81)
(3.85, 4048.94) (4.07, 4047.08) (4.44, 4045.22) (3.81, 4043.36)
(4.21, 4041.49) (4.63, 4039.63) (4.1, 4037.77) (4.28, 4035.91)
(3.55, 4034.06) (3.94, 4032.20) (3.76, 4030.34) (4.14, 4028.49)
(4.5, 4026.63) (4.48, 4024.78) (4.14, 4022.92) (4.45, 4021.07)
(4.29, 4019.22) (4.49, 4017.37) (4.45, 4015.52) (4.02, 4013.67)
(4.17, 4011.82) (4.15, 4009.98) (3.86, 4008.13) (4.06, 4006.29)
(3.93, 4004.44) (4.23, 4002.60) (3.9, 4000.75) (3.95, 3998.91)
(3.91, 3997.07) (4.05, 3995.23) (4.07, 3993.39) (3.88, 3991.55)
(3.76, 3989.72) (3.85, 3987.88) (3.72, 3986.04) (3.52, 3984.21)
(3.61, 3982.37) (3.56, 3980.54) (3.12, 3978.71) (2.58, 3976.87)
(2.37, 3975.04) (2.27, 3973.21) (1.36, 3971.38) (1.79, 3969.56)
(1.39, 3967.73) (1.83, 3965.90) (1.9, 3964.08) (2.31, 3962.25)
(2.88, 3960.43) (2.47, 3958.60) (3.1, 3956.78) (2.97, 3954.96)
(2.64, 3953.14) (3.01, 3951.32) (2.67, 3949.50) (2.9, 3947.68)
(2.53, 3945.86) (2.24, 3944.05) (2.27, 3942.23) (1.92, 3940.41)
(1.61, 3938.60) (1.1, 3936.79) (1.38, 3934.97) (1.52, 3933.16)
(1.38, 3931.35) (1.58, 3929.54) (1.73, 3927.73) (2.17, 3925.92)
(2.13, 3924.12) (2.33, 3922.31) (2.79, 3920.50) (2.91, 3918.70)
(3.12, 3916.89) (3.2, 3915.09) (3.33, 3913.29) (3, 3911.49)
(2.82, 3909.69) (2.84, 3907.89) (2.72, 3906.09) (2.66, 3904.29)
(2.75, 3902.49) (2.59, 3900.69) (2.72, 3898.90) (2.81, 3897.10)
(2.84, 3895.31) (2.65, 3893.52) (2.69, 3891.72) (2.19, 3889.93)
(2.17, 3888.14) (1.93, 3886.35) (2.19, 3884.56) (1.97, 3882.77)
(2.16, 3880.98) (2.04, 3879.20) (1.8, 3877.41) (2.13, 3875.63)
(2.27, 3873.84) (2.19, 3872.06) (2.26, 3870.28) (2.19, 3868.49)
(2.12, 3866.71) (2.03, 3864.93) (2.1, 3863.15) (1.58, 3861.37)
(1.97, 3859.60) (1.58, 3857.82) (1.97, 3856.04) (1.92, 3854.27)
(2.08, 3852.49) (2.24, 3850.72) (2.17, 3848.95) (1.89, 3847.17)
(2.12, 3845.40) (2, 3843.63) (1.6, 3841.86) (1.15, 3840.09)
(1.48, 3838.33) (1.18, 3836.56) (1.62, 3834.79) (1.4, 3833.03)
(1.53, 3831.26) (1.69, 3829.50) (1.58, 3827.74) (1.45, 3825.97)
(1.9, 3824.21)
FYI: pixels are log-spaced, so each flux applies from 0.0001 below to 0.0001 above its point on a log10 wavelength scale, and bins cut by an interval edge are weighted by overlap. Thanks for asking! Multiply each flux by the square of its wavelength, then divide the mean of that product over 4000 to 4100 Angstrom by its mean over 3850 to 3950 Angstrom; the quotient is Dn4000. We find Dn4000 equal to 1.9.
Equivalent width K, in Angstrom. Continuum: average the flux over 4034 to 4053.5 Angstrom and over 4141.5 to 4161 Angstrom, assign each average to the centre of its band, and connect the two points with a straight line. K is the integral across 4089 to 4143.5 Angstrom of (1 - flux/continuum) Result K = -1.7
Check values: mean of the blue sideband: 4.16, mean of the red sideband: 3.78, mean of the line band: 4.03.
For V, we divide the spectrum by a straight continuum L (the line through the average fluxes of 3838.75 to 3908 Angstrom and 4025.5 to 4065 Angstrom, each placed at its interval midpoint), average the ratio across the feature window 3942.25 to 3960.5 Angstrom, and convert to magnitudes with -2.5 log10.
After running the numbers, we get 0.12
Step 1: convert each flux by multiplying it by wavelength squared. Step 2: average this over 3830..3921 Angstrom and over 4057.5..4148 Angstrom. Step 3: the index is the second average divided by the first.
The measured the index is 2.0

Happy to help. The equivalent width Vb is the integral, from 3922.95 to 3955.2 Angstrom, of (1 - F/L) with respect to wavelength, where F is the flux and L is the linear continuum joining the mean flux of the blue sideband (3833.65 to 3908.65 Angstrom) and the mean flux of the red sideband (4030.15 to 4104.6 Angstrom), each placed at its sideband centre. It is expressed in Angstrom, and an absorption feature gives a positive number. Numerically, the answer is 8.2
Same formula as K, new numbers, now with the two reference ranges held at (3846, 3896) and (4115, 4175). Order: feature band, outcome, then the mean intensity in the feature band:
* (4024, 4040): -4.7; 4.13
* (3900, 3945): 2.2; 2.32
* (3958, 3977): 4.7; 2.08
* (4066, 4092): -4.0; 4.04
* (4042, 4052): -2.4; 4.07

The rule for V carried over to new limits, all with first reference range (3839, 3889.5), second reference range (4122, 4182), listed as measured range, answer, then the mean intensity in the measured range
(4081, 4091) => -0.24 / 4.33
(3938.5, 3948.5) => 0.10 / 2.29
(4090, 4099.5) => -0.17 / 4.14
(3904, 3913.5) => -0.25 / 2.88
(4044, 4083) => -0.18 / 3.92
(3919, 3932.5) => 0.17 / 2.05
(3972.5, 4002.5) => -0.25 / 3.54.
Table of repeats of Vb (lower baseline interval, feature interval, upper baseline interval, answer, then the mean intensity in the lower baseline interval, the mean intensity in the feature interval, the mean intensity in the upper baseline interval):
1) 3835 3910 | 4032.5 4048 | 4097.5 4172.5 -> -3.9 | 2.15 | 4.13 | 3.94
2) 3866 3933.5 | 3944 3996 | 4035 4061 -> 5.9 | 2.4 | 2.85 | 4.08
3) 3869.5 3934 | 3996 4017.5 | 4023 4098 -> -3.6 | 2.41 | 4.08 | 4.05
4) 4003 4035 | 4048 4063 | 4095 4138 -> 0.7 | 4.14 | 3.91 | 4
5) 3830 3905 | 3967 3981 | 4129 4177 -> 2.4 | 2.07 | 2.28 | 3.88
